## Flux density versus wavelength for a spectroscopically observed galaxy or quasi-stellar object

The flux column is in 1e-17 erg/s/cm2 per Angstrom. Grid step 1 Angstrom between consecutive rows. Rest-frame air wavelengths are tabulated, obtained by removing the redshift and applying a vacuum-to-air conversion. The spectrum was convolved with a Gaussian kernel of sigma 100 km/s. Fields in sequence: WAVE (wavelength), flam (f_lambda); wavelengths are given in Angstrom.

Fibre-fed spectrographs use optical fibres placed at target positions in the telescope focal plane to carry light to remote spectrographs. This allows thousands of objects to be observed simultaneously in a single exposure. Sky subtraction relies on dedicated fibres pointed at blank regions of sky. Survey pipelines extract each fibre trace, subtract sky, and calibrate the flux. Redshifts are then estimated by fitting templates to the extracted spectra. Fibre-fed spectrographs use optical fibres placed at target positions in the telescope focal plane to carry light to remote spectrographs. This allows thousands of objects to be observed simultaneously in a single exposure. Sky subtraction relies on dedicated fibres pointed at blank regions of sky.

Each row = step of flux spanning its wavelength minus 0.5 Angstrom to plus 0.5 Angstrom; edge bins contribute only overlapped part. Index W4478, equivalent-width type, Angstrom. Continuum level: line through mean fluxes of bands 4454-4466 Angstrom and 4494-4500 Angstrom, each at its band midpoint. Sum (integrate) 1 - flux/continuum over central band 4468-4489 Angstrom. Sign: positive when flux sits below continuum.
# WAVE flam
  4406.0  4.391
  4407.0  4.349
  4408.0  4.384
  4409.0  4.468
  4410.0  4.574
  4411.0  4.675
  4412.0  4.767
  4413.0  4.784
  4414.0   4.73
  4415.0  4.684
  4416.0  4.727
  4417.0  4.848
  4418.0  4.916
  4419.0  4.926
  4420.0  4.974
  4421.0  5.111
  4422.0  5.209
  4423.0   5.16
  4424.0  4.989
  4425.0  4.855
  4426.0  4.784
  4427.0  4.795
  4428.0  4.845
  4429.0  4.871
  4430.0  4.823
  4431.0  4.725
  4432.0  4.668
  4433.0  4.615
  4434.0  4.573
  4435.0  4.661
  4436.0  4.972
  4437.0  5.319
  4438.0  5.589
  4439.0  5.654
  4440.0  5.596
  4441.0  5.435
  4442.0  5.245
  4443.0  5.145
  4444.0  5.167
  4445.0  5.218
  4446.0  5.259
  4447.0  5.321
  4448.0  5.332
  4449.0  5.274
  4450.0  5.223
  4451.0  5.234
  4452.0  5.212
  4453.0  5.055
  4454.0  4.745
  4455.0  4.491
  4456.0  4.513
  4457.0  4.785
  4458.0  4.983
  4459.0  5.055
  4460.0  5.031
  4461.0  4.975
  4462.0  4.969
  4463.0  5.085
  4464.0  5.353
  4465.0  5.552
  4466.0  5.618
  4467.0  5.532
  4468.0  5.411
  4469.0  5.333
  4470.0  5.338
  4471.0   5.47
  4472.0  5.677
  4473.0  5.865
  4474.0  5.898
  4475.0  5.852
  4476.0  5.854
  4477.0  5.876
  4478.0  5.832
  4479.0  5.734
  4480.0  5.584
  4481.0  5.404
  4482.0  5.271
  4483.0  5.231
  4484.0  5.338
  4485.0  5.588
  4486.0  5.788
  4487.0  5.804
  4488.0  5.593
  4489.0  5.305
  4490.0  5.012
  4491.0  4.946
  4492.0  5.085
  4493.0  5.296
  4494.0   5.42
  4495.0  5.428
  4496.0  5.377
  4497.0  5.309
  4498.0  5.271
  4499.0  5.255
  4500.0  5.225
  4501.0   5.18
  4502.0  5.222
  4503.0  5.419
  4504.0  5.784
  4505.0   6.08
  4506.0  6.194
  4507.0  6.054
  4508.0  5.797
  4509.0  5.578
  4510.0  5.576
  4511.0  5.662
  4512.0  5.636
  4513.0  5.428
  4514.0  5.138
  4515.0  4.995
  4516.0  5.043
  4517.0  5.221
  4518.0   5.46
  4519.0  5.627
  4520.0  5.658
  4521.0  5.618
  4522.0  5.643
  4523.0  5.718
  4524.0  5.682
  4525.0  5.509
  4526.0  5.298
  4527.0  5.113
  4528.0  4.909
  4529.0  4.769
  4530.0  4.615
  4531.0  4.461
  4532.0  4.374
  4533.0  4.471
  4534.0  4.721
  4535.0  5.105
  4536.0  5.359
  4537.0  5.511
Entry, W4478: -1.8 Angstrom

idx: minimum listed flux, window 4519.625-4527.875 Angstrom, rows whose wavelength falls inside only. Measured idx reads 5.113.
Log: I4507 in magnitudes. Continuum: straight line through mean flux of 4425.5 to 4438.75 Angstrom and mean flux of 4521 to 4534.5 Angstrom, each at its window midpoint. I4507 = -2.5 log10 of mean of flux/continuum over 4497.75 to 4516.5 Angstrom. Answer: -0.10 mag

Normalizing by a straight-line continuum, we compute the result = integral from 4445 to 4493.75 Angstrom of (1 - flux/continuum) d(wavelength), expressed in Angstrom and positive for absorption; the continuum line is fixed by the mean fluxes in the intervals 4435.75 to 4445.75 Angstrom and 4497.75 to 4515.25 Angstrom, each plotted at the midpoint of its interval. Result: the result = 0.9 Angstrom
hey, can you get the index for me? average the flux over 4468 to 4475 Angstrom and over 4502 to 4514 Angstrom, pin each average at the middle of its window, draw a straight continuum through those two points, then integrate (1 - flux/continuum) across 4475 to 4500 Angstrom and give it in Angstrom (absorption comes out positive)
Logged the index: 0.9 Angstrom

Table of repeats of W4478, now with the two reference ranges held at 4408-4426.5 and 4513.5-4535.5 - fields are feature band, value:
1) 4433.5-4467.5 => -1.5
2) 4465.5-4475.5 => -1.2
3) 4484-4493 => -0.6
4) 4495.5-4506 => -0.8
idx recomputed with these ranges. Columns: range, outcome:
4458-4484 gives 4.969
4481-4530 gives 4.615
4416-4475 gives 4.491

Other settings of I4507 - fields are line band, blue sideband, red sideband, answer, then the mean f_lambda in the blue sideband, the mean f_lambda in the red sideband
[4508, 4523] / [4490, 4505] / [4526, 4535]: -0.097 mag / 5.32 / 4.74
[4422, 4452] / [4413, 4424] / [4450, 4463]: -0.033 mag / 4.92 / 4.94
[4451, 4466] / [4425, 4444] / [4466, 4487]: 0.070 mag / 5.02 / 5.6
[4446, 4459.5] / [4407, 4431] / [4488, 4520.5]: 0.006 mag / 4.81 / 5.43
